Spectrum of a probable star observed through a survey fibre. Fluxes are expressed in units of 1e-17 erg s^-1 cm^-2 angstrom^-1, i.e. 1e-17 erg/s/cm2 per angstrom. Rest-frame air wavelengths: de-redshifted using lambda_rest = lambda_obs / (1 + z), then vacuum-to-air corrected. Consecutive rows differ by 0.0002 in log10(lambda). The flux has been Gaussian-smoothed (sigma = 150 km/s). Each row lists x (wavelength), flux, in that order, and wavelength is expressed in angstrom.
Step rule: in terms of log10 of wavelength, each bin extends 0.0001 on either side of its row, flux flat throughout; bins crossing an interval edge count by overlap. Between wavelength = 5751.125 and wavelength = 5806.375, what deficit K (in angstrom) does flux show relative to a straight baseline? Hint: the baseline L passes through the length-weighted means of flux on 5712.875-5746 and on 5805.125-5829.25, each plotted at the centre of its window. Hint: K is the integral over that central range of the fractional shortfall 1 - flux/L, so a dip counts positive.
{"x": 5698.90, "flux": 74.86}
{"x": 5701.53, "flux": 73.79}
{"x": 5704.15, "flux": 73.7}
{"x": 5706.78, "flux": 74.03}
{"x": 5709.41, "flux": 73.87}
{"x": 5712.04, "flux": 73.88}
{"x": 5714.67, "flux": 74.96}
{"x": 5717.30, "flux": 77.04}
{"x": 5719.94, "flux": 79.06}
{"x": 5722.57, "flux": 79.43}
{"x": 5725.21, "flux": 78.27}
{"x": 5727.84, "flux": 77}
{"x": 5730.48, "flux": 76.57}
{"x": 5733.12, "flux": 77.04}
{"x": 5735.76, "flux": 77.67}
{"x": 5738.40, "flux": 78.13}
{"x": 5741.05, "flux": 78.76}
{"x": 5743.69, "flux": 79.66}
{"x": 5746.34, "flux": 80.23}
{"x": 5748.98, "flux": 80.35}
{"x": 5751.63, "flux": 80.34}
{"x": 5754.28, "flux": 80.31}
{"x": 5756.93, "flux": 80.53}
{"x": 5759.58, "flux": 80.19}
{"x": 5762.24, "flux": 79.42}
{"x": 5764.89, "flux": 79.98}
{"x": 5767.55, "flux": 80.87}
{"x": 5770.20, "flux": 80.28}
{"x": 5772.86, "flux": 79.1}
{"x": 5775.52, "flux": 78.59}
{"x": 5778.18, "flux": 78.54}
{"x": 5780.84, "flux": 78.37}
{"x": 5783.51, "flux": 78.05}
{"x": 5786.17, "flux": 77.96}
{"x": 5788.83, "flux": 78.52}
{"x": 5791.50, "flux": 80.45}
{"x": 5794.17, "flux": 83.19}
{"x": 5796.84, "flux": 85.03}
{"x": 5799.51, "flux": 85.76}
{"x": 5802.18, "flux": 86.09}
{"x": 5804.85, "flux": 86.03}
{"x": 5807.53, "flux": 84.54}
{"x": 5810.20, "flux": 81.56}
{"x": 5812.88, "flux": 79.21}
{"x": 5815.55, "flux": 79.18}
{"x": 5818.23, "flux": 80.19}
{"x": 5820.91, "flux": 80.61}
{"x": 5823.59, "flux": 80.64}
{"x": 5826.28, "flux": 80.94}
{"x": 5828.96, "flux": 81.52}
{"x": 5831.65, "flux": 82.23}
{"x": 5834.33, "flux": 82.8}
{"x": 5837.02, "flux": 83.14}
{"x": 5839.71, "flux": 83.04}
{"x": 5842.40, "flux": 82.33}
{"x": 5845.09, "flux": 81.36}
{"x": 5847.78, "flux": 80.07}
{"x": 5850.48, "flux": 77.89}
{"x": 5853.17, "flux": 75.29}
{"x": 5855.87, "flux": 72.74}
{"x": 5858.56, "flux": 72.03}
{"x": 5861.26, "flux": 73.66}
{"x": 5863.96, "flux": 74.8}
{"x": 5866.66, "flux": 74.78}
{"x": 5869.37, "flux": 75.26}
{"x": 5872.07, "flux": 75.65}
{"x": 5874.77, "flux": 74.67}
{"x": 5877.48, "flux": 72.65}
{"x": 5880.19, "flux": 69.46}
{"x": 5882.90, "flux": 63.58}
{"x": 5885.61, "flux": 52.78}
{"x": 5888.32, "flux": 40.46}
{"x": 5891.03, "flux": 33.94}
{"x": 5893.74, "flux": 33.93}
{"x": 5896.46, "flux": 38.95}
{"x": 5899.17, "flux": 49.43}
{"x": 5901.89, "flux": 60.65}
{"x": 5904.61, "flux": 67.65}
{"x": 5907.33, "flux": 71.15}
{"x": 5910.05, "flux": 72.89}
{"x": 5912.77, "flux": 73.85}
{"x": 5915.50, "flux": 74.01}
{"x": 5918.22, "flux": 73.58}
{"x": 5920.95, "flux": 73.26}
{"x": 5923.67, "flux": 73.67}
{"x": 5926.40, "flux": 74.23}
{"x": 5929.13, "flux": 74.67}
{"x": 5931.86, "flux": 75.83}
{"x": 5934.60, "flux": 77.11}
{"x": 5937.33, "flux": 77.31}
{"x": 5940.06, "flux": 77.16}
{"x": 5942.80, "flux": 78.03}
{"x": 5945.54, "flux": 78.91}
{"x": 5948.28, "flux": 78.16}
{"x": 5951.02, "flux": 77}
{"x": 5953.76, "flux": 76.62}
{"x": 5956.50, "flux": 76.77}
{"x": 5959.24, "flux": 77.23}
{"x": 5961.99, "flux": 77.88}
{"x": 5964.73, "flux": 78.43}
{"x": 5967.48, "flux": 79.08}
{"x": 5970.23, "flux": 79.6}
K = -0.8 angstrom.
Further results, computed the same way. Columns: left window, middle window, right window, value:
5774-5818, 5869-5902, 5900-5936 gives 8.1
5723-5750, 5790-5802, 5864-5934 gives -1.7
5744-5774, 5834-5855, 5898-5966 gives -0.9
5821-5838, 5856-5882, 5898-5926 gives 0.8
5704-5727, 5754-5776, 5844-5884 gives -1.3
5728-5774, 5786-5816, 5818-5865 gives -1.3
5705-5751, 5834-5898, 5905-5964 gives 6.7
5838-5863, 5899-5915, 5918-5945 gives 1.8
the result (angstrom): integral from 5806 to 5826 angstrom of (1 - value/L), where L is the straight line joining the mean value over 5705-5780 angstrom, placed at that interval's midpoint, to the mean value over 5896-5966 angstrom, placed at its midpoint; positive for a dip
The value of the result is -1.2 angstrom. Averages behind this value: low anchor 78.3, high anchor 72.9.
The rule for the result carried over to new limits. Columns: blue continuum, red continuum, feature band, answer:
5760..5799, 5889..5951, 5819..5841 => -1.83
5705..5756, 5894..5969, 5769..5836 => -4.84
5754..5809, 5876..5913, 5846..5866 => -3.15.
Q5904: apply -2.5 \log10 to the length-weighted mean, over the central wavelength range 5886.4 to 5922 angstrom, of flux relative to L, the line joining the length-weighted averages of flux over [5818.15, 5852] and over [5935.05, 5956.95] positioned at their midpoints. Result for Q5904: 0.32 mag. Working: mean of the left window 81.3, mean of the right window 77.5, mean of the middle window 58.6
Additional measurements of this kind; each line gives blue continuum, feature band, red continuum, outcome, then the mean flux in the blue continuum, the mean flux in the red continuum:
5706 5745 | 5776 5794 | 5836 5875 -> -0.03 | 77.1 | 77.1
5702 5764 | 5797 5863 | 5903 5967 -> -0.05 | 77.8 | 75.5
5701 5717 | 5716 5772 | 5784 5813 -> -0.02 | 74.3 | 82.6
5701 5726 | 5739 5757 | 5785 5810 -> -0.02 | 75.8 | 83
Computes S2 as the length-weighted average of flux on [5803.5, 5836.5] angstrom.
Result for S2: 81.7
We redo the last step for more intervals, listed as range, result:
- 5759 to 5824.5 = 80.9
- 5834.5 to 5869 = 77.7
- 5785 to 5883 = 79.1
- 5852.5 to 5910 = 63.1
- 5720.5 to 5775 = 79.2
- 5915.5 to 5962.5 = 76.2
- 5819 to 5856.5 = 80.5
